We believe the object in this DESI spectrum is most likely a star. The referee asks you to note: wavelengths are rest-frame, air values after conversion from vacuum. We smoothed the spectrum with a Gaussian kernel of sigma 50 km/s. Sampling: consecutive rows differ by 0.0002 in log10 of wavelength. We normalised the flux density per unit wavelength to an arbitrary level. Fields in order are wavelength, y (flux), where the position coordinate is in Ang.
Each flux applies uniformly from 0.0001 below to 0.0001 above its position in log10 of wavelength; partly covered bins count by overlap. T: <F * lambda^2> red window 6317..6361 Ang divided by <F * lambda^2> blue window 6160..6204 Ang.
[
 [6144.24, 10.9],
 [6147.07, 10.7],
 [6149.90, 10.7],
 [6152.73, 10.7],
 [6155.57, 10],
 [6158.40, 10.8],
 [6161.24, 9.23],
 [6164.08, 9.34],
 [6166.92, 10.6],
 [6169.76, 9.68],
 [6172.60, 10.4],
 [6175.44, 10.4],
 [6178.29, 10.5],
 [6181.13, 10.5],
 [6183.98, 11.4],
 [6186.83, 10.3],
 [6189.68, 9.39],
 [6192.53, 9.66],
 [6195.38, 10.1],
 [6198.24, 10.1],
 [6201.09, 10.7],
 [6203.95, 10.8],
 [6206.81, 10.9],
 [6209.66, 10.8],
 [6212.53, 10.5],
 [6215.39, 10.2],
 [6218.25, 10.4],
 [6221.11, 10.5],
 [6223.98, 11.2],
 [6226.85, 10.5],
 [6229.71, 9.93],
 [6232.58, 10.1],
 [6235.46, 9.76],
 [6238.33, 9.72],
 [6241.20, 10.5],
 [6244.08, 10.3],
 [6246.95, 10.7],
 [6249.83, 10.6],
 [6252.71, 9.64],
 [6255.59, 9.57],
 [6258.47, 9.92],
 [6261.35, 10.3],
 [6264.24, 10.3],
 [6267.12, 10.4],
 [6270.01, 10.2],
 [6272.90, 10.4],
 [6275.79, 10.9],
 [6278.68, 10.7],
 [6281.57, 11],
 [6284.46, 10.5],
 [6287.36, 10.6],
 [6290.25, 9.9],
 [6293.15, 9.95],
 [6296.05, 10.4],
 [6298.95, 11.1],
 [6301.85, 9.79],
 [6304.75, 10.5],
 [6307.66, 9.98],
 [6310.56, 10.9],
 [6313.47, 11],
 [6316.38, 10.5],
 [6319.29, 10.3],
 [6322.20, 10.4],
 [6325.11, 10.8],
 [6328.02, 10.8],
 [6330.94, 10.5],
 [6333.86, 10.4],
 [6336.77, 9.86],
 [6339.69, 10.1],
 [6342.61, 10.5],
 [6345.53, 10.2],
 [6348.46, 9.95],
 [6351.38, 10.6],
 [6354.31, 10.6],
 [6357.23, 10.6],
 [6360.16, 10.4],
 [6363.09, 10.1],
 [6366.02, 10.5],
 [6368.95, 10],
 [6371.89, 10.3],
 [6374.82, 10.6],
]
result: 1.07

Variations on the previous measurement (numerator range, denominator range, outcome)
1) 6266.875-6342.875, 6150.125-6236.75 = 1.05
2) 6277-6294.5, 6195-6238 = 1.03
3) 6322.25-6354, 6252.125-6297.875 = 1.03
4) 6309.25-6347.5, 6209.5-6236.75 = 1.04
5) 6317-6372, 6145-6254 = 1.05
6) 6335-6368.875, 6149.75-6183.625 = 1.07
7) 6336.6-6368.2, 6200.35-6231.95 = 1.02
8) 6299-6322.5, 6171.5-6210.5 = 1.04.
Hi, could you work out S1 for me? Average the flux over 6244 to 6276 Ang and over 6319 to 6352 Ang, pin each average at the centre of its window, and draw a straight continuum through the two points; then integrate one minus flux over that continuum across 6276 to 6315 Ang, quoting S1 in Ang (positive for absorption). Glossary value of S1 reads -0.75 Ang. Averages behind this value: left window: 10.2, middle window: 10.5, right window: 10.4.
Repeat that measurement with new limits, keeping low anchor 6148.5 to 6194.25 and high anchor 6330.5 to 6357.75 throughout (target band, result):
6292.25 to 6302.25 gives -0.1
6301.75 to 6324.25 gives -0.4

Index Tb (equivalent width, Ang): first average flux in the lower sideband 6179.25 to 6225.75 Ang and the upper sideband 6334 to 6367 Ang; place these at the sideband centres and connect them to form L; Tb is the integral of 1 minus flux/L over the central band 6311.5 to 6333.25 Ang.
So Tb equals -0.6 Ang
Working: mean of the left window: 10.5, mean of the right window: 10.3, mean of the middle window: 10.6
